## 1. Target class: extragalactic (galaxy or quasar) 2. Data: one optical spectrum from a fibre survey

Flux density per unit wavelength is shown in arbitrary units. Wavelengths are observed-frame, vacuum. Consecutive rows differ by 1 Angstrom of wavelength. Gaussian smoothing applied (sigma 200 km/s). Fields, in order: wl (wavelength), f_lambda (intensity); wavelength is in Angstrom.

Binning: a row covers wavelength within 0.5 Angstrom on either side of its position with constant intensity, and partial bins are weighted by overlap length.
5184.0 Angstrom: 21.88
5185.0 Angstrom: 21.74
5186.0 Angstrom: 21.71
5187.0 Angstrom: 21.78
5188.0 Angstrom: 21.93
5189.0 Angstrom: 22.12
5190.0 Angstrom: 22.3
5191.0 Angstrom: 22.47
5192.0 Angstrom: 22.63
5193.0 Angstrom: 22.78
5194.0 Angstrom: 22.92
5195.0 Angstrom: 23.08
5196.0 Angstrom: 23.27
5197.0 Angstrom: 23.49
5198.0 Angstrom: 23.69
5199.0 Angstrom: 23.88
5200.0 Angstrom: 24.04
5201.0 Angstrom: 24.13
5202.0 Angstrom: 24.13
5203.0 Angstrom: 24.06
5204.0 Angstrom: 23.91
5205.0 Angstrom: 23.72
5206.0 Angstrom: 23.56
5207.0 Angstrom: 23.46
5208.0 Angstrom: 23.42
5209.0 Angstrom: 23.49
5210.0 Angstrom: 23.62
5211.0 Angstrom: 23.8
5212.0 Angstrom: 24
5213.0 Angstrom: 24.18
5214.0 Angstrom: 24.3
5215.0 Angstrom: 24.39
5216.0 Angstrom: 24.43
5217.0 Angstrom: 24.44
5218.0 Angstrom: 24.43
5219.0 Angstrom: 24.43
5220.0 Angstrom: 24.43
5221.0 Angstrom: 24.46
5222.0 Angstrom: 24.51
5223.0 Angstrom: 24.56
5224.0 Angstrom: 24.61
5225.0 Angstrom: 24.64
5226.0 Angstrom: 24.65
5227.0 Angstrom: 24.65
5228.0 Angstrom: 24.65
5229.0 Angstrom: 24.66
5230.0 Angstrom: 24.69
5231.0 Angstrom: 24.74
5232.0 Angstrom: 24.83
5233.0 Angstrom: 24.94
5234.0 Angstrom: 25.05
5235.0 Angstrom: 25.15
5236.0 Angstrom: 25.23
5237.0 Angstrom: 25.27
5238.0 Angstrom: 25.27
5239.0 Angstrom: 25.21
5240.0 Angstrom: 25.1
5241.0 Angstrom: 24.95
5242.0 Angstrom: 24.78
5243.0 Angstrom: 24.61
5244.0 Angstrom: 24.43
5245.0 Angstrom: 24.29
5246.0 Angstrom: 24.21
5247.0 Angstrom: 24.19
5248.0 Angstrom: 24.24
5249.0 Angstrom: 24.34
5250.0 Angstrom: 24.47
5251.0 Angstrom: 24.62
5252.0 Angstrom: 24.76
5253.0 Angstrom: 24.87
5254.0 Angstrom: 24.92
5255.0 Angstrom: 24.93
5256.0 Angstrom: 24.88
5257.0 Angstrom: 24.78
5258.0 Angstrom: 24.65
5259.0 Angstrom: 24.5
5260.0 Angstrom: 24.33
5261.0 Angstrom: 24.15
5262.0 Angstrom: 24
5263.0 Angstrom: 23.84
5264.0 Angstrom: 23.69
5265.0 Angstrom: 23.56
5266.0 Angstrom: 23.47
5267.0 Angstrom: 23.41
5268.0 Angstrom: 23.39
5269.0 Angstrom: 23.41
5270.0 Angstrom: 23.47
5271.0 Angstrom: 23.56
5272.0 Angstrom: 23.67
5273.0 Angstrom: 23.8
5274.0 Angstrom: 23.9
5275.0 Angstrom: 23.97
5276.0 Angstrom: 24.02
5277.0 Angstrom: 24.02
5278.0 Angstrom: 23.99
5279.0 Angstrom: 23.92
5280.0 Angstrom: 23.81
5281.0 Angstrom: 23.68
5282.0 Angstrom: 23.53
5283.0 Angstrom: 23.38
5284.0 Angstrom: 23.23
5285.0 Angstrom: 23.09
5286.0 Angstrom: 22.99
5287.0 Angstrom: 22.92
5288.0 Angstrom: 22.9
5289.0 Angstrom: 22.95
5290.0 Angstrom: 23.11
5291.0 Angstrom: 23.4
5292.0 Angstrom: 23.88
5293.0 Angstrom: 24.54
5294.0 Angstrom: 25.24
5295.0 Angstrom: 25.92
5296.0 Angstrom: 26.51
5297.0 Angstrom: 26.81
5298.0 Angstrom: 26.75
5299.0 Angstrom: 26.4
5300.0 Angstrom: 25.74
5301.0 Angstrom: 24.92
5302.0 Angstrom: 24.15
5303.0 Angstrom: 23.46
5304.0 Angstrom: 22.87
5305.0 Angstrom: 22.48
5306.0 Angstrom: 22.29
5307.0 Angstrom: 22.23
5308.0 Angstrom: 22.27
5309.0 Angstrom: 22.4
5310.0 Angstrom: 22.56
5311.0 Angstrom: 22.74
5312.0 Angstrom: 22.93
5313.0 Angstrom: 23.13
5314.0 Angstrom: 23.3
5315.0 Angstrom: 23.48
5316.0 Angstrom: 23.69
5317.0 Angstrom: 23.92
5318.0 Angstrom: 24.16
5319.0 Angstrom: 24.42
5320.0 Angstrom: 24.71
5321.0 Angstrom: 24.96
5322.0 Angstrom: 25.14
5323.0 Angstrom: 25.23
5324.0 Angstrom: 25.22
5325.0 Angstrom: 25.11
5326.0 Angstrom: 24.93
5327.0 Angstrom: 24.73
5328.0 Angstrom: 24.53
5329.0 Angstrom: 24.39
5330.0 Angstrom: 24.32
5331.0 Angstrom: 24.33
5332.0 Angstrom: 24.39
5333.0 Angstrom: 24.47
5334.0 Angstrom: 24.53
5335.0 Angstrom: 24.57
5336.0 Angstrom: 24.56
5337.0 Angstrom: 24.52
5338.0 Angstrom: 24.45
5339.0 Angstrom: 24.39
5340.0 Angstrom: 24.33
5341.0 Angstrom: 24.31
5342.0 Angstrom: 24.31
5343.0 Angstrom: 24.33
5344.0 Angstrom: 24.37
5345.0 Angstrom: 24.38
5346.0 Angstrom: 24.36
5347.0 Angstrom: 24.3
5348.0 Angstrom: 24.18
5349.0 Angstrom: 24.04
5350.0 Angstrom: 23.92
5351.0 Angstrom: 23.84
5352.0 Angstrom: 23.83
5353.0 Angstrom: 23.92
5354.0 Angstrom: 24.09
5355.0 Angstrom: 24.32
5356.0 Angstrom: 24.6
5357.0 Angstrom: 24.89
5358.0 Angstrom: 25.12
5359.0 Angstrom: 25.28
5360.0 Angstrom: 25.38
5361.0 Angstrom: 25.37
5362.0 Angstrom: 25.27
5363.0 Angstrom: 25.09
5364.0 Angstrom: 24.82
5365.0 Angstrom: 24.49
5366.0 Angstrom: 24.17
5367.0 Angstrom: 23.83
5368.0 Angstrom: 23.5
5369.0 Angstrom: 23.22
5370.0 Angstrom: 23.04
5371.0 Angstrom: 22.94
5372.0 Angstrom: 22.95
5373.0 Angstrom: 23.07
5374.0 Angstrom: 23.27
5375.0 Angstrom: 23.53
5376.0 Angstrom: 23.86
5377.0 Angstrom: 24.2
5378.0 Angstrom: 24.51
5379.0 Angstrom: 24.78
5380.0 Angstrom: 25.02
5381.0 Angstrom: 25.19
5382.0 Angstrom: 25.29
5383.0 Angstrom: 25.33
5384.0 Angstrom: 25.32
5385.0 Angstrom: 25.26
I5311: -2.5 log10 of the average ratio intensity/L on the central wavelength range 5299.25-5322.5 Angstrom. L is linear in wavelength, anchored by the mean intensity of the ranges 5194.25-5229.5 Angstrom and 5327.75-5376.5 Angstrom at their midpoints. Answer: 0.027 mag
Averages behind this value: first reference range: 24.1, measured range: 23.6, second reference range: 24.2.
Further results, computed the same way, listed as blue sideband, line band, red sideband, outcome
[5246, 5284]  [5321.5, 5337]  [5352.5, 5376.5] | -0.025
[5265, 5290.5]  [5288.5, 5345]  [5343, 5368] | -0.012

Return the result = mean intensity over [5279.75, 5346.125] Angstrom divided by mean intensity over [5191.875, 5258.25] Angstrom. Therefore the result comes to 1.0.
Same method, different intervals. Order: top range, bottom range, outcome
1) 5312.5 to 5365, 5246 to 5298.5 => 1.01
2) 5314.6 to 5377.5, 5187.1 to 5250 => 1.01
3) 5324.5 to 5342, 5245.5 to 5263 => 1.00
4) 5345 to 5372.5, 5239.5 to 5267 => 0.99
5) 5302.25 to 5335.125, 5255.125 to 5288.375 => 1.00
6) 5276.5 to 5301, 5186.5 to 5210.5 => 1.05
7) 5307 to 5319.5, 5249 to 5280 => 0.96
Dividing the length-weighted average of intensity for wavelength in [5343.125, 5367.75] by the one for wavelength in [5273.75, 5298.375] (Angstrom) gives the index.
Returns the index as 1.02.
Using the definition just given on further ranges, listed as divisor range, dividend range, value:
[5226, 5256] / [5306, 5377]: 0.97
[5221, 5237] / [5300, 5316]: 0.93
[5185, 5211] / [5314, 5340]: 1.06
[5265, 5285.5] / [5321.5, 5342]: 1.04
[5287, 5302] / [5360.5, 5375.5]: 0.96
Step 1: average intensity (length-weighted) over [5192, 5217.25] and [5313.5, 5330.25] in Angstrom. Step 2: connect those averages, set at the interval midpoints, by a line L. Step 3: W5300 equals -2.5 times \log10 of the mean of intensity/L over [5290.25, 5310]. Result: 0.00 mag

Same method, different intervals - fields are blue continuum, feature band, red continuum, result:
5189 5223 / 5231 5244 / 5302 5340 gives -0.053 mag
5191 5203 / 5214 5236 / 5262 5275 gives -0.051 mag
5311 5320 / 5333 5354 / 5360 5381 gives -0.018 mag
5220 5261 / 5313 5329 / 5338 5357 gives -0.005 mag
